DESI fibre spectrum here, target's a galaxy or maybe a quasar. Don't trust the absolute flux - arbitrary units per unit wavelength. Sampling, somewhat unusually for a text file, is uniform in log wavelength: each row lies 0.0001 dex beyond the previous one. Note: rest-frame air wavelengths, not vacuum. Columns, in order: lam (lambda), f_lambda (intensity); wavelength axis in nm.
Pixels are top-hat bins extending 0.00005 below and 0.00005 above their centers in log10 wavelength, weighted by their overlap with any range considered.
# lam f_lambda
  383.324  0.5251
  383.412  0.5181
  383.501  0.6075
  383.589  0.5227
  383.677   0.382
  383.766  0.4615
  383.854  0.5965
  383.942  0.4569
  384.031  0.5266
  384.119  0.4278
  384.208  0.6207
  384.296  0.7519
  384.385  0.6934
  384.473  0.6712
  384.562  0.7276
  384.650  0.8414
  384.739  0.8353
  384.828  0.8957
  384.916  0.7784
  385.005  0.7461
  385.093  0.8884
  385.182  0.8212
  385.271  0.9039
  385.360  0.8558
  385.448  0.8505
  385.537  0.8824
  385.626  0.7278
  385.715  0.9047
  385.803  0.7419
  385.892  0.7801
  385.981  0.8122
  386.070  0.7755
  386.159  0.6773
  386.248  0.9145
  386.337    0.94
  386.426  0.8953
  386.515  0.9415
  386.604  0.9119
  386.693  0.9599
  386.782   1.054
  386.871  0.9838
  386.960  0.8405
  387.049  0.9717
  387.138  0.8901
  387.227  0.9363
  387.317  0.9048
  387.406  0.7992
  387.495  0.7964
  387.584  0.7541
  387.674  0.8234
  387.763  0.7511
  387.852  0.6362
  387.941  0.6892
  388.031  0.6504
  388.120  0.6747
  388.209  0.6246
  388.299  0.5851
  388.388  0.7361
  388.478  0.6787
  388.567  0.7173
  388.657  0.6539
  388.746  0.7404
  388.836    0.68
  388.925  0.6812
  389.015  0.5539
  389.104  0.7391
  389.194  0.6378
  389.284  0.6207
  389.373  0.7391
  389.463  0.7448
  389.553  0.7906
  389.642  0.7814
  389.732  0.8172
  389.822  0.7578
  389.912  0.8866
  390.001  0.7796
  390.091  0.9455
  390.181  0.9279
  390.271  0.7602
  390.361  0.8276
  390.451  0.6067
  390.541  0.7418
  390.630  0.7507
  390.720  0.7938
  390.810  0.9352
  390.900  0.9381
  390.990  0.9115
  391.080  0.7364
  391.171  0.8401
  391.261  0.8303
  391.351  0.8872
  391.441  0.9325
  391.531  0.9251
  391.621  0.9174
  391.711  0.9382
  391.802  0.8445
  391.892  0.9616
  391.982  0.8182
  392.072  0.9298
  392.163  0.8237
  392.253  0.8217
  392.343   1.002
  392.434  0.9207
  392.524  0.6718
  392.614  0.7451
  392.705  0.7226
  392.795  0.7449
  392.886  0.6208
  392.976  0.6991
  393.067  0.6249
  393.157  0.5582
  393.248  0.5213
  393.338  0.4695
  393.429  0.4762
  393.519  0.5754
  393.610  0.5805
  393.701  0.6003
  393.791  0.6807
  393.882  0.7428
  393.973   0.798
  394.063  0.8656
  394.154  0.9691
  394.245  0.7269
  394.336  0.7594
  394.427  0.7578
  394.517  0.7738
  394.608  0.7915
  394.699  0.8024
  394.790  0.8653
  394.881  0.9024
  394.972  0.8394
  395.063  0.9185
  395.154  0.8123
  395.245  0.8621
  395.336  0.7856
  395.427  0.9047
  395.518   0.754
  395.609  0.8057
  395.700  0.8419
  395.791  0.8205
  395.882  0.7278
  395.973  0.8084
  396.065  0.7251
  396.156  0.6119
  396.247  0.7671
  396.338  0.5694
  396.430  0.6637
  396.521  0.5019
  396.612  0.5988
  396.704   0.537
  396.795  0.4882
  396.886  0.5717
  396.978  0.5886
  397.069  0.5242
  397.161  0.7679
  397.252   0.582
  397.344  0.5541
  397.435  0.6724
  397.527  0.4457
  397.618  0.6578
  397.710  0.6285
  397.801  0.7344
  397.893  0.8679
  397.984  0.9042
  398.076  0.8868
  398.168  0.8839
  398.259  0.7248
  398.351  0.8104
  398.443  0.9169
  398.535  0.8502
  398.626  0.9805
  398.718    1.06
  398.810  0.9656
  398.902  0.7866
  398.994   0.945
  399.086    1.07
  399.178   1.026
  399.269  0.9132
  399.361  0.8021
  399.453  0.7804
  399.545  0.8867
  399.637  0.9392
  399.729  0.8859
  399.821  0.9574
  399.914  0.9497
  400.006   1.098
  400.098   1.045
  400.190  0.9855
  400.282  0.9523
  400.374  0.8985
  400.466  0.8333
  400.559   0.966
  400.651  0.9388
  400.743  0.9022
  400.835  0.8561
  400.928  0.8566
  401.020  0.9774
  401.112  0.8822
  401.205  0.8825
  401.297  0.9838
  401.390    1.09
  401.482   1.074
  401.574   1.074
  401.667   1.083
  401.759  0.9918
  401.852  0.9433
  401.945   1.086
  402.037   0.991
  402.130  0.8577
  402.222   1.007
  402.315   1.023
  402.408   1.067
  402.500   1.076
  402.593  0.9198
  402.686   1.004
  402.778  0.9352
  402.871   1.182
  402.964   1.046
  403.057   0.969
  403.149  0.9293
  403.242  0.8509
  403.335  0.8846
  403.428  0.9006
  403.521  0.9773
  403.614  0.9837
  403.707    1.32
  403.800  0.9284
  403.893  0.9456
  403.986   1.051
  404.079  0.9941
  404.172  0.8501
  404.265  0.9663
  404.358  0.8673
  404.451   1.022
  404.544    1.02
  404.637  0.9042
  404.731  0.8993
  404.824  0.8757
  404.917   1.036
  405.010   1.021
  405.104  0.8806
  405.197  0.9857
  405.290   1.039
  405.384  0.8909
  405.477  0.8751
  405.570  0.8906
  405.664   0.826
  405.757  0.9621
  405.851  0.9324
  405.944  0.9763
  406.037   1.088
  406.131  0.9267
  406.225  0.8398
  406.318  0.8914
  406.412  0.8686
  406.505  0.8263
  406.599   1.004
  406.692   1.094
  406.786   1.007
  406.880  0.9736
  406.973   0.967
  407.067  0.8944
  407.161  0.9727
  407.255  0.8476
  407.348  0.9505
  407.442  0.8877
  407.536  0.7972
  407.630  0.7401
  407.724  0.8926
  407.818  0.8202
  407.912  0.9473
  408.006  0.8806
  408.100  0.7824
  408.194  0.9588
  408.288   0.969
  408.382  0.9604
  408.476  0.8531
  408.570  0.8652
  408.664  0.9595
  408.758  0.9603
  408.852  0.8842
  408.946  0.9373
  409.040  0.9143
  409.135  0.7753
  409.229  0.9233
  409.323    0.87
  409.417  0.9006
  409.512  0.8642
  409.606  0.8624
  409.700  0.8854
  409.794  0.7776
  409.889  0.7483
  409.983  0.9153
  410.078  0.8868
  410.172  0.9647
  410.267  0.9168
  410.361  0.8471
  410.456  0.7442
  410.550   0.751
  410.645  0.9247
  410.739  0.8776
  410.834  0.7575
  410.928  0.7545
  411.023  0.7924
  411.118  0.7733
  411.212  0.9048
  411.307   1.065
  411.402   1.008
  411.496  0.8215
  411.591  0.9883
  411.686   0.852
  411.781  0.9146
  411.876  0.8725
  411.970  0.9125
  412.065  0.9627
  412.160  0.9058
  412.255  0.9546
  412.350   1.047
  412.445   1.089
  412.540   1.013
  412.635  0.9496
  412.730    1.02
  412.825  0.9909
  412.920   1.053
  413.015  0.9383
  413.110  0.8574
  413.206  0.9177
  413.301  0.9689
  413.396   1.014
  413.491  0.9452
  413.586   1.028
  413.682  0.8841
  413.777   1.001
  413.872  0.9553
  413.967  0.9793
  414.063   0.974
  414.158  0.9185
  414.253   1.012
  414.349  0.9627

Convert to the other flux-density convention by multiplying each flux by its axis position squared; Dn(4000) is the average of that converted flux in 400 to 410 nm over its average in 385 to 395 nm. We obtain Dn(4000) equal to 1.29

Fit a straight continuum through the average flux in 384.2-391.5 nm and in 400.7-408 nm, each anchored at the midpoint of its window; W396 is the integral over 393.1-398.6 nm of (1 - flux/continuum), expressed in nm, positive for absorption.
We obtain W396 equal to 0.97 nm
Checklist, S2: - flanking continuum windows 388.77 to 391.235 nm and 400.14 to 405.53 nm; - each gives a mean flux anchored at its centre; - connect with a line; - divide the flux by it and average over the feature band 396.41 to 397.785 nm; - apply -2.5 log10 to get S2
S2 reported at 0.44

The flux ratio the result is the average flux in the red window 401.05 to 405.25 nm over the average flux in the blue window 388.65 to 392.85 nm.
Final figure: 1.2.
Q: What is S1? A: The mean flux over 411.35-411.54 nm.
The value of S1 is 0.922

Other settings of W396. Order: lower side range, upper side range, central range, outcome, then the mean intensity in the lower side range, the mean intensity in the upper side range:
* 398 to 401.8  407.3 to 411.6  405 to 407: -0.10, 0.936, 0.874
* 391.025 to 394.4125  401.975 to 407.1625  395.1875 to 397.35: 0.36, 0.764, 0.963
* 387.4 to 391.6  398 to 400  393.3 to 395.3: 0.20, 0.763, 0.909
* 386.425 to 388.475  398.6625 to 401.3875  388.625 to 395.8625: 0.68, 0.813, 0.934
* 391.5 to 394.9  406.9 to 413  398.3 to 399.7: -0.18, 0.76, 0.899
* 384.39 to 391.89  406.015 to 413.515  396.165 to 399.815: 0.38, 0.805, 0.907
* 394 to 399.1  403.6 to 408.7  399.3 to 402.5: -0.44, 0.765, 0.934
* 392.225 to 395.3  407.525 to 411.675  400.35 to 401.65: -0.24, 0.742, 0.874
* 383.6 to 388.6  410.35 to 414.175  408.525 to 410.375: 0.05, 0.768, 0.926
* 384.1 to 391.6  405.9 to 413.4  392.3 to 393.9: 0.31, 0.794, 0.908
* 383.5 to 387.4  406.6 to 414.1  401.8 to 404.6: -0.36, 0.782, 0.912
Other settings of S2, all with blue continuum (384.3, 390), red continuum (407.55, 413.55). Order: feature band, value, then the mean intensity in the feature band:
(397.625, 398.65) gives 0.020 mag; 0.826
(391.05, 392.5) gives -0.090 mag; 0.881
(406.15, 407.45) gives -0.058 mag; 0.932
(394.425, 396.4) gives 0.047 mag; 0.793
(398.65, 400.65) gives -0.111 mag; 0.94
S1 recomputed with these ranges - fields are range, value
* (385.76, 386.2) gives 0.757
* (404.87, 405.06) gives 1.02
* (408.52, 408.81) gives 0.928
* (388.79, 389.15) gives 0.663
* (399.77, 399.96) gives 0.948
